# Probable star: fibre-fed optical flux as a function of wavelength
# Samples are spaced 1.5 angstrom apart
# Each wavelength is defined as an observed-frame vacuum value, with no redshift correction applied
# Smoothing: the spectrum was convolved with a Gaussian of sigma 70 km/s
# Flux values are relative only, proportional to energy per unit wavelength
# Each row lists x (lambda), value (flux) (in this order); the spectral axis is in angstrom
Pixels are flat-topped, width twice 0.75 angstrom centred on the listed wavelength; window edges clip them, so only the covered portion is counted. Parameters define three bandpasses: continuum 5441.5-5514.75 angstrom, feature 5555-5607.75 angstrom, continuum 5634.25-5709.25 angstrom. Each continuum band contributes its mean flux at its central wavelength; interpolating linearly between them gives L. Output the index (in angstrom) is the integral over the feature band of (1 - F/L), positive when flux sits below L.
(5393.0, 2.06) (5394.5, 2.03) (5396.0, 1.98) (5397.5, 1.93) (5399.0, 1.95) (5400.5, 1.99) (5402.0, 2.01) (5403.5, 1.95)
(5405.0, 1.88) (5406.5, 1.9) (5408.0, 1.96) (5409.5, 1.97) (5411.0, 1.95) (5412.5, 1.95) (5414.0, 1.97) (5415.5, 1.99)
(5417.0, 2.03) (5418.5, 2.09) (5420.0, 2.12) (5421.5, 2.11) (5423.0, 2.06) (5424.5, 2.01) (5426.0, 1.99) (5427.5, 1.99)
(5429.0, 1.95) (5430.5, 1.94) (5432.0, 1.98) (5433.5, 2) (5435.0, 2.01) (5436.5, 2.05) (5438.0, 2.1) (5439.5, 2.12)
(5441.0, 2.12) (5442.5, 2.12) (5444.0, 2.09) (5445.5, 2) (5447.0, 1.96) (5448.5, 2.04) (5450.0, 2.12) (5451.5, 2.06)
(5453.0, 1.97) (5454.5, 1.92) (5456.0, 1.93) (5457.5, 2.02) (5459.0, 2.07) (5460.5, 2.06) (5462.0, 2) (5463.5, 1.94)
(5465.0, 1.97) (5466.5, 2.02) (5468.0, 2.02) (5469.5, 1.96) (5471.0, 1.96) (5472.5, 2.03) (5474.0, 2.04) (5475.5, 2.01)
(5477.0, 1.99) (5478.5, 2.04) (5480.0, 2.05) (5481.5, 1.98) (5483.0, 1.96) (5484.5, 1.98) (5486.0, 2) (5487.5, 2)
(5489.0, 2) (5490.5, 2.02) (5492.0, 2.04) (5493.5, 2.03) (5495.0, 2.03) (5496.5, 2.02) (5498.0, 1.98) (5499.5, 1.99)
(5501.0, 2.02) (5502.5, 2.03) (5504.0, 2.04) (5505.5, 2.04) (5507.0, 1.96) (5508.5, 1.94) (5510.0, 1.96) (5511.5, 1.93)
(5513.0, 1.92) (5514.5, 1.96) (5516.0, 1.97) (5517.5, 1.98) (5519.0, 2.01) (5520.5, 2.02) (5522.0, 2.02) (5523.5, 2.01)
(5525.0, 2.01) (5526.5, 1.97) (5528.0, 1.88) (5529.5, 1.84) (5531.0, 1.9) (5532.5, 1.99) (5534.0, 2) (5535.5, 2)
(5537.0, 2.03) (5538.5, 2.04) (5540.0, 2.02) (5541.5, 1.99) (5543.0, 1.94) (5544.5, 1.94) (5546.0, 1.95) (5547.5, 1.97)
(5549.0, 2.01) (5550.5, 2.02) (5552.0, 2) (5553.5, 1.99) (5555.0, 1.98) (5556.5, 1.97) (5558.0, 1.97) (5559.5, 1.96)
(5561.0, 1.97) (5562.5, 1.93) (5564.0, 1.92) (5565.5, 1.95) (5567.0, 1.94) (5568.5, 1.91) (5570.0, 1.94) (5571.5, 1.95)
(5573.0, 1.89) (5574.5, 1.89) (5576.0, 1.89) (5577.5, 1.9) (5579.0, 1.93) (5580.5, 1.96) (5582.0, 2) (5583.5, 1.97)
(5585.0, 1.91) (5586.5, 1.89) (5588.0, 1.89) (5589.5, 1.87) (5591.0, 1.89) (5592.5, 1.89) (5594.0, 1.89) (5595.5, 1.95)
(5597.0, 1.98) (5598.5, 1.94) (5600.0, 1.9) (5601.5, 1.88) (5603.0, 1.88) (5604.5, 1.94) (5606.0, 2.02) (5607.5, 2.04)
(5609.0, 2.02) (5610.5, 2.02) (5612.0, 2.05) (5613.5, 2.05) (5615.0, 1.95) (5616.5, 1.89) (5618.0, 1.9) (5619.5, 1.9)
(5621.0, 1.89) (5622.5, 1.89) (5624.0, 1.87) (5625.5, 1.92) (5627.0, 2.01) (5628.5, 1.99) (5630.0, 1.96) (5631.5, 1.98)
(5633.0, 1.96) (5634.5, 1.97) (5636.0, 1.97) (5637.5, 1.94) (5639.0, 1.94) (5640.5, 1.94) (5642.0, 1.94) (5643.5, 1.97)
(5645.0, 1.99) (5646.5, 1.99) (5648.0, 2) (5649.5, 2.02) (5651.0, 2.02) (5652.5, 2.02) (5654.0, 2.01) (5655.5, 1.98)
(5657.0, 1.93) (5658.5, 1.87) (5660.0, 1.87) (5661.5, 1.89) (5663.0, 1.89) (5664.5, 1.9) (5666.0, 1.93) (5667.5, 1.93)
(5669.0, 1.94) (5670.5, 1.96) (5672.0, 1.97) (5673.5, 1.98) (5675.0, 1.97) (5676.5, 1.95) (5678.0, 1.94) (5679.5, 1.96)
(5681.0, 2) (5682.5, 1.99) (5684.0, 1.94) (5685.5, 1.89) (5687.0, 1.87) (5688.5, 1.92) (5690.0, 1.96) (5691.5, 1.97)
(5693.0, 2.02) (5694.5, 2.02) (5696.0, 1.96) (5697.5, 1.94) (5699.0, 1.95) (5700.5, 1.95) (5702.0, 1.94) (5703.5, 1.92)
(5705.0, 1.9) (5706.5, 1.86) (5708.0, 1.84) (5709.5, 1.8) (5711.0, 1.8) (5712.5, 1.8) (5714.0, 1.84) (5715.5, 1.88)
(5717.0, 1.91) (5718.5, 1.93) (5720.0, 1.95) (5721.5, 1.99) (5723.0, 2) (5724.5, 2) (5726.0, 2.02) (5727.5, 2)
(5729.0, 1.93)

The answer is 1.15 angstrom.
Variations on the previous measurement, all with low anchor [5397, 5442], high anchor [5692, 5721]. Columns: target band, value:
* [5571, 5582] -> 0.2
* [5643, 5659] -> -0.5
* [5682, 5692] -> -0.1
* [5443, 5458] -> -0.1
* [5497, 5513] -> -0.1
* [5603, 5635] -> -0.4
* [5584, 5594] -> 0.3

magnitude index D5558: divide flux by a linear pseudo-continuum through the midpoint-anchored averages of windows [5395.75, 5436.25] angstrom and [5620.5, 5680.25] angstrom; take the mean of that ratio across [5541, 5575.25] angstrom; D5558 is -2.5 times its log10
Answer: 0.01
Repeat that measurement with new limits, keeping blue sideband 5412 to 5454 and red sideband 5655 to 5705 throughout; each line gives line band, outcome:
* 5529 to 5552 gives 0.008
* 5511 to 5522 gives 0.015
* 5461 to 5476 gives 0.013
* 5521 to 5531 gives 0.025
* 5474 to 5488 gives 0.007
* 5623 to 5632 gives 0.005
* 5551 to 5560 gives 0.004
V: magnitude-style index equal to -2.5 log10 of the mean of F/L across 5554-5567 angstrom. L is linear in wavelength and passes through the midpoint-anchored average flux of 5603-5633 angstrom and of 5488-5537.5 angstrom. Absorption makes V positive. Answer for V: 0.01 mag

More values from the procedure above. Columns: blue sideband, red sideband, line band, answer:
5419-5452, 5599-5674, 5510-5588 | 0.018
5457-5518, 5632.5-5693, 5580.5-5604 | 0.030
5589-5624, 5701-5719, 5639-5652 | -0.039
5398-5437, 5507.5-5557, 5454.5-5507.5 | -0.013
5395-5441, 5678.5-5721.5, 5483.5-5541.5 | -0.009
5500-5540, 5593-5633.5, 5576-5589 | 0.018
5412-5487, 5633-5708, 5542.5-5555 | 0.005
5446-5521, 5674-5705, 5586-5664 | 0.011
